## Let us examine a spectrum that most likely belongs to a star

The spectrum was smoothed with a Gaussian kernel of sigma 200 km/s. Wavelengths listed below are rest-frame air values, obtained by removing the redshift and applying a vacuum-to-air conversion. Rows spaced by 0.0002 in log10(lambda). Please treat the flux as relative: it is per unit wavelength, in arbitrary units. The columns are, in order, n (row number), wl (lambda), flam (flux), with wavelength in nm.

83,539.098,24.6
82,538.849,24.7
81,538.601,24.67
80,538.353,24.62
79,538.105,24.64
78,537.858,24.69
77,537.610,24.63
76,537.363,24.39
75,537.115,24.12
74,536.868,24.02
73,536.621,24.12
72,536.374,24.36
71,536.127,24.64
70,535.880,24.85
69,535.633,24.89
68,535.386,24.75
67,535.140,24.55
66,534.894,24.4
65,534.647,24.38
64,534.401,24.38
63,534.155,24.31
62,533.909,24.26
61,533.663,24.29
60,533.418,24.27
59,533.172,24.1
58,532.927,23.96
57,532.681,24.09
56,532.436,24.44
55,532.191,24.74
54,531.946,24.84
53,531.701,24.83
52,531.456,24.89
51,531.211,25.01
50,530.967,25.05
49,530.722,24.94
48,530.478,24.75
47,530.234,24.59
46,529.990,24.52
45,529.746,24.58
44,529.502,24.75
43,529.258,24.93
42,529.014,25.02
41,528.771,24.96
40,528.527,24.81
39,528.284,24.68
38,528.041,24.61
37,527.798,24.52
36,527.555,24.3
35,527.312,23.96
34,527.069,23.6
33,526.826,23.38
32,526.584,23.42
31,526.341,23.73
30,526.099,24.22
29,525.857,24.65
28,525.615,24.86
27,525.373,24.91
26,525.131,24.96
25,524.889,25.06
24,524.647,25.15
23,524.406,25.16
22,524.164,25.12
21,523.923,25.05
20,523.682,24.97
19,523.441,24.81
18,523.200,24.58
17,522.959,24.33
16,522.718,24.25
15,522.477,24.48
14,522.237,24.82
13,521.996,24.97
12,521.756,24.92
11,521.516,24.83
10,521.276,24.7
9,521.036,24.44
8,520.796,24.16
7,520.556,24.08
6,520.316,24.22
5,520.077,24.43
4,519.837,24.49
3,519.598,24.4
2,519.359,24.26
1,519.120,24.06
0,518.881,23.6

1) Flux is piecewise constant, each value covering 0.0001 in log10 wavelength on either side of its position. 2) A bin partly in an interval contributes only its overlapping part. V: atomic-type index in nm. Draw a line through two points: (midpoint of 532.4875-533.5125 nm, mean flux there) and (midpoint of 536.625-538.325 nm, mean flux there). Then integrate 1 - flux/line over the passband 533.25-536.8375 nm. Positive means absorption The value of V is -0.03 nm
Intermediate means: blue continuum 24.1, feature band 24.4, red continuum 24.4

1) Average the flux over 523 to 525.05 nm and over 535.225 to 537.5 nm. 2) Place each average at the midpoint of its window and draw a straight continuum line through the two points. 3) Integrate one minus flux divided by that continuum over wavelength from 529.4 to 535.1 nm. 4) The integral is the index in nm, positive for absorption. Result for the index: 0.022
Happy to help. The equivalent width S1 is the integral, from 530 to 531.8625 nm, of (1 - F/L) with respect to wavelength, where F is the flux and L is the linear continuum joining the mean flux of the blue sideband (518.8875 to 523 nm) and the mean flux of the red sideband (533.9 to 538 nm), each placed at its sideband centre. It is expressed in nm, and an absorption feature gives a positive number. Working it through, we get -0.030 nm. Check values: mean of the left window 24.4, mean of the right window 24.5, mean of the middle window 24.8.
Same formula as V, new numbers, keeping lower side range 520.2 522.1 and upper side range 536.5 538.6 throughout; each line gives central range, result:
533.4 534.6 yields 0.007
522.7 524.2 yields -0.013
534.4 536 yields -0.011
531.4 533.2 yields -0.002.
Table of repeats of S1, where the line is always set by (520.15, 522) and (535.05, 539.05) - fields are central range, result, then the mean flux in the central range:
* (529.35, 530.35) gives 0.00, 24.6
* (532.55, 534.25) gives 0.02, 24.2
